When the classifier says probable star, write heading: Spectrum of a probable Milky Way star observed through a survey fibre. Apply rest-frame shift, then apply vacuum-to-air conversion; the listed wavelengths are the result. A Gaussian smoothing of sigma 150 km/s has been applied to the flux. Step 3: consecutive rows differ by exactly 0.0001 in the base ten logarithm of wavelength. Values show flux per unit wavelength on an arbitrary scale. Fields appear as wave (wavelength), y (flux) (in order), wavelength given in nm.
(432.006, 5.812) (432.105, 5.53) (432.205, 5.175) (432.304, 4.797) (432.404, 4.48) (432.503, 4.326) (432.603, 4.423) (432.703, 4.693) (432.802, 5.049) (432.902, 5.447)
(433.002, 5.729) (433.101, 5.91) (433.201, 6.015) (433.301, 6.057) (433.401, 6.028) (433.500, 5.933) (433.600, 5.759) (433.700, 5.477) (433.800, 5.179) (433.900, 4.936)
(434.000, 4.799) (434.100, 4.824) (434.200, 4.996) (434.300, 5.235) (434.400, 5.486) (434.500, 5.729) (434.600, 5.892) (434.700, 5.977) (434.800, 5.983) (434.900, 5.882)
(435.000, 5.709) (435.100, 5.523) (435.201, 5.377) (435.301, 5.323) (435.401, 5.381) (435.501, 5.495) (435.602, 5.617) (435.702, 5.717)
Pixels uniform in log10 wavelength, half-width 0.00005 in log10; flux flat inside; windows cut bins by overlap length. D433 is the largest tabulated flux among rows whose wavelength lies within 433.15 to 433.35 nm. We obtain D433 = 6.057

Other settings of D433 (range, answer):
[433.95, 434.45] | 5.486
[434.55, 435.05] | 5.983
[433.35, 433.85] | 6.028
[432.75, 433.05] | 5.729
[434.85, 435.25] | 5.882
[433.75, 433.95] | 5.179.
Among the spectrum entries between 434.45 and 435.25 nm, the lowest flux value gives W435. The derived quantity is 5.377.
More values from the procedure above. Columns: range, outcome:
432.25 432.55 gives 4.326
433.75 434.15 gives 4.799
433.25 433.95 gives 4.936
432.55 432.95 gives 4.423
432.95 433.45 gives 5.729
